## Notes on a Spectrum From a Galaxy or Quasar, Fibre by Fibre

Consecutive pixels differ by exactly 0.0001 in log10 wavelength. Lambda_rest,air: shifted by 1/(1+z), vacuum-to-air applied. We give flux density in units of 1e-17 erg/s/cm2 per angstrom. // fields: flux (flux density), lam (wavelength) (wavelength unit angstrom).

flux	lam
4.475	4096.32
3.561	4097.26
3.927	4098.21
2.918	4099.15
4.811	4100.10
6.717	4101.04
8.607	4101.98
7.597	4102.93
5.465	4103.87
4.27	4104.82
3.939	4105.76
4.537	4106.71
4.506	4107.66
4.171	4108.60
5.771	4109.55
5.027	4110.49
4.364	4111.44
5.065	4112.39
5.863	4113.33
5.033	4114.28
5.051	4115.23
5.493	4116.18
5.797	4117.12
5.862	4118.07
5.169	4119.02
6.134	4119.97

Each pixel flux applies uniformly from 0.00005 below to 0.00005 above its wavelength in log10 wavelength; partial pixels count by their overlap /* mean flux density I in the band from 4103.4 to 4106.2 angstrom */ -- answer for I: 4.57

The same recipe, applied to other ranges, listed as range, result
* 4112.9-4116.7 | 5.36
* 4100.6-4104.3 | 7.13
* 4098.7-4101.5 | 4.82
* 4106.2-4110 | 4.72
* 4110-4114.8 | 5.08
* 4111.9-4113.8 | 5.47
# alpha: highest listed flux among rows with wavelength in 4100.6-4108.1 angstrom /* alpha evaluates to 8.607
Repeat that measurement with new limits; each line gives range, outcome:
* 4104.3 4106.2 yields 4.27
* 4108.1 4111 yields 5.771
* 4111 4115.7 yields 5.863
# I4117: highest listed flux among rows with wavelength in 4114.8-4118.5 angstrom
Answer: 5.862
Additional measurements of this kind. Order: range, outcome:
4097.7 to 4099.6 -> 3.927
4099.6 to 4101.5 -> 6.717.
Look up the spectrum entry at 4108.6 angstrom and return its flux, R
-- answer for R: 4.171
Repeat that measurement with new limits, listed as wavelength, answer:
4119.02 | 5.169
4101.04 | 6.717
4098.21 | 3.927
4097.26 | 3.561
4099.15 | 2.918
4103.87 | 5.465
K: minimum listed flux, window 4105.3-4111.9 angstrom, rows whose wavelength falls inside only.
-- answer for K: 3.939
